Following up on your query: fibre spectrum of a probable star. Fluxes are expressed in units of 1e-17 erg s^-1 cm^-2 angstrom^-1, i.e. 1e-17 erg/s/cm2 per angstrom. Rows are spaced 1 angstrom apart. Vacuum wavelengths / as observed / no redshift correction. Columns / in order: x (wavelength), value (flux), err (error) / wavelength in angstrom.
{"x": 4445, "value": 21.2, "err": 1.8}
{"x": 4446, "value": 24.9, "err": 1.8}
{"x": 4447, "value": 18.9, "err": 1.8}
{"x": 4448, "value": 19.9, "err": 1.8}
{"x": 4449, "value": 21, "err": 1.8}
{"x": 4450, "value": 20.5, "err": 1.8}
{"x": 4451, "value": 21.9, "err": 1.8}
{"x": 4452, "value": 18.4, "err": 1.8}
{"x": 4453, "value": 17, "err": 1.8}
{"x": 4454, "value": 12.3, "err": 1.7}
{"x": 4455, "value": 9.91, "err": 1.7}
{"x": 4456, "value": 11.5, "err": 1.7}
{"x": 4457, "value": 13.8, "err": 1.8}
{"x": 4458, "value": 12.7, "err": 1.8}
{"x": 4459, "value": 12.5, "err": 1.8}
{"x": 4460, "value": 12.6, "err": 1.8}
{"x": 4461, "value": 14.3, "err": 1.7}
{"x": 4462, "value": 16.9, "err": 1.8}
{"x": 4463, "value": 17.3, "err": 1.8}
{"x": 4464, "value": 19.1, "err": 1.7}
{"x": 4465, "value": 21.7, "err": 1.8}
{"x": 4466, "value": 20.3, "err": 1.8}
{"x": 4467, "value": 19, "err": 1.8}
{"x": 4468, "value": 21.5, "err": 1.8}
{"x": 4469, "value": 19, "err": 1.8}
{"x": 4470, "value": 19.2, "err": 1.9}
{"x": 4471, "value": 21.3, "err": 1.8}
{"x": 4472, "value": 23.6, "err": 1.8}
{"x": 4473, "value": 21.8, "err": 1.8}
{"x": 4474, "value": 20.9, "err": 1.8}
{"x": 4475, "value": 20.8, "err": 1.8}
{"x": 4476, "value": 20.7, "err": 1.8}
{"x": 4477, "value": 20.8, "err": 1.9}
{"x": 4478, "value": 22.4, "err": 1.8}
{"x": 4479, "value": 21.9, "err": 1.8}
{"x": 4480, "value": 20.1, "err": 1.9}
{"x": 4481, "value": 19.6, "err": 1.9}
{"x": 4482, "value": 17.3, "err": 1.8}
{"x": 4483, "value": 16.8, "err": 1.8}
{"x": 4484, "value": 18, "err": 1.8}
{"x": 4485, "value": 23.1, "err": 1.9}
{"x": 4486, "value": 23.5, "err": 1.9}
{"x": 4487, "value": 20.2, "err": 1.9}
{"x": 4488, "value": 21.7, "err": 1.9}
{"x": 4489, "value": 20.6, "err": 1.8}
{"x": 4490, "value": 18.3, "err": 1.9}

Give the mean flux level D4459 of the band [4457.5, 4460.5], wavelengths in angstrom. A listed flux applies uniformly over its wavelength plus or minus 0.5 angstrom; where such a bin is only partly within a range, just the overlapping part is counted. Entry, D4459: 12.6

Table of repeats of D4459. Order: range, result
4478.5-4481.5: 20.5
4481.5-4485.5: 18.8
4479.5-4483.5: 18.5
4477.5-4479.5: 22.1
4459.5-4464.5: 16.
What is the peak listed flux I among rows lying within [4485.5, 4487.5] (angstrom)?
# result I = 23.5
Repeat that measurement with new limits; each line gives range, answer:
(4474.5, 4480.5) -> 22.4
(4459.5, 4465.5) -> 21.7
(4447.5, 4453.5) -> 21.9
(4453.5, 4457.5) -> 13.8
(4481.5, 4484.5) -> 18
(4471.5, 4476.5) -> 23.6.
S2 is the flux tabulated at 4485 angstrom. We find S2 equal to 23.1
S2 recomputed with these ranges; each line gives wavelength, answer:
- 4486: 23.5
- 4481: 19.6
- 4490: 18.3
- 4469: 19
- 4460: 12.6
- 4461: 14.3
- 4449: 21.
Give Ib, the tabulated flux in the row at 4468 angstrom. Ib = 21.5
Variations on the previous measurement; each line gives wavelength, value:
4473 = 21.8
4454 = 12.3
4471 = 21.3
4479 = 21.9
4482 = 17.3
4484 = 18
